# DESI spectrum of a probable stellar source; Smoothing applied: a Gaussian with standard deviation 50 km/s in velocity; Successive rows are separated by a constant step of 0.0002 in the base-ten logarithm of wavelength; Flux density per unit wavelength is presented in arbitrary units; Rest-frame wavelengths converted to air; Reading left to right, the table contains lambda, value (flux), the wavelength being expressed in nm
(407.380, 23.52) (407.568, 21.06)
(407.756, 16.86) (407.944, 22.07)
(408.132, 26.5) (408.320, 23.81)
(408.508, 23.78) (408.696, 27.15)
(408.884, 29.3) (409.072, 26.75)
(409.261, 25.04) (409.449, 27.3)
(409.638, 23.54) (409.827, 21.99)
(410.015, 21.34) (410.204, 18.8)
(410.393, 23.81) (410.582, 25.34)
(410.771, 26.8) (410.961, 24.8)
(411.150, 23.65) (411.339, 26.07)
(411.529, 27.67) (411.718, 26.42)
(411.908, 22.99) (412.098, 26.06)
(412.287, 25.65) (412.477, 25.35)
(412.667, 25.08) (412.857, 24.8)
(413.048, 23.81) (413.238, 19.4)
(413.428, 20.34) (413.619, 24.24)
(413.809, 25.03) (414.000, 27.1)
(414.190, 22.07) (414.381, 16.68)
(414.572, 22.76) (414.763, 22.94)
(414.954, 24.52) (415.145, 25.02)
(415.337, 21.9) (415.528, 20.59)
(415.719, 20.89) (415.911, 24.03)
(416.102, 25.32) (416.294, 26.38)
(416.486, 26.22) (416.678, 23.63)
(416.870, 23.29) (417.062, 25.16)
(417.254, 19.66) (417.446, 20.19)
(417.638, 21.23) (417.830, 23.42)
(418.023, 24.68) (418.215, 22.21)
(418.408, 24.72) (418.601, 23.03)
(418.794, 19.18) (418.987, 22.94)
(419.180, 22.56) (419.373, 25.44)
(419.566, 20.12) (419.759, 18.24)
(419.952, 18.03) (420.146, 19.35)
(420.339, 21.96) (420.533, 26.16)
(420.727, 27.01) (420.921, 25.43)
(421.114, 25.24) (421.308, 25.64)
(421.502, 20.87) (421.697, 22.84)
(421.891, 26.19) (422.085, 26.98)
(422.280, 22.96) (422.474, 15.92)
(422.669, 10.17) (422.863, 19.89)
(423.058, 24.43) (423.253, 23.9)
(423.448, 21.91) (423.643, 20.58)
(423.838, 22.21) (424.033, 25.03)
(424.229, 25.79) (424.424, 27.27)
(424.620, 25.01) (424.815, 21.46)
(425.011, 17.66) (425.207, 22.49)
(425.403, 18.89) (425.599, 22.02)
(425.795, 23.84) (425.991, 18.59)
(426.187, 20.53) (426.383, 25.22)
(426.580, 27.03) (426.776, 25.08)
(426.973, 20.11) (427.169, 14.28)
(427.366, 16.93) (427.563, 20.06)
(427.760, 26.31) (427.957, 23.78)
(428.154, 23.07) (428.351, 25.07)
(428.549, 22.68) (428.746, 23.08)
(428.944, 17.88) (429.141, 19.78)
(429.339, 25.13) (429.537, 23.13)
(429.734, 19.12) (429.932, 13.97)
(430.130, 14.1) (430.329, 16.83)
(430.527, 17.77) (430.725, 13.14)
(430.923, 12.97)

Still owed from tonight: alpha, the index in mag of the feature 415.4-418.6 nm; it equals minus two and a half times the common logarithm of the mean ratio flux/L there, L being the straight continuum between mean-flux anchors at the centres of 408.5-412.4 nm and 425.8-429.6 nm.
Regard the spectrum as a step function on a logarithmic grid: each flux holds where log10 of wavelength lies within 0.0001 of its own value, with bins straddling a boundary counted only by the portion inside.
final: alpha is 0.03 mag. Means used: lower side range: 25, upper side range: 22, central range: 23.2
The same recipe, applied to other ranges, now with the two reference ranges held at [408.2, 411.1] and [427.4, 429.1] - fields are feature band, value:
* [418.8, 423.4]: 0.051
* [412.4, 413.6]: 0.050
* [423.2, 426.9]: -0.002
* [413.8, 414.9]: 0.066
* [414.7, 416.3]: 0.027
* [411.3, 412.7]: -0.057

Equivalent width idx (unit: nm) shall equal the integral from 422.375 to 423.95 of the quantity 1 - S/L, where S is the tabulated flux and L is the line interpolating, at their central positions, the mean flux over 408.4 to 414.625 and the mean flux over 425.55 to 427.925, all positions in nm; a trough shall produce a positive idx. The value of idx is 0.17 nm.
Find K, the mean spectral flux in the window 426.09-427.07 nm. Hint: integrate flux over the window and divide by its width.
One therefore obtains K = 23.6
